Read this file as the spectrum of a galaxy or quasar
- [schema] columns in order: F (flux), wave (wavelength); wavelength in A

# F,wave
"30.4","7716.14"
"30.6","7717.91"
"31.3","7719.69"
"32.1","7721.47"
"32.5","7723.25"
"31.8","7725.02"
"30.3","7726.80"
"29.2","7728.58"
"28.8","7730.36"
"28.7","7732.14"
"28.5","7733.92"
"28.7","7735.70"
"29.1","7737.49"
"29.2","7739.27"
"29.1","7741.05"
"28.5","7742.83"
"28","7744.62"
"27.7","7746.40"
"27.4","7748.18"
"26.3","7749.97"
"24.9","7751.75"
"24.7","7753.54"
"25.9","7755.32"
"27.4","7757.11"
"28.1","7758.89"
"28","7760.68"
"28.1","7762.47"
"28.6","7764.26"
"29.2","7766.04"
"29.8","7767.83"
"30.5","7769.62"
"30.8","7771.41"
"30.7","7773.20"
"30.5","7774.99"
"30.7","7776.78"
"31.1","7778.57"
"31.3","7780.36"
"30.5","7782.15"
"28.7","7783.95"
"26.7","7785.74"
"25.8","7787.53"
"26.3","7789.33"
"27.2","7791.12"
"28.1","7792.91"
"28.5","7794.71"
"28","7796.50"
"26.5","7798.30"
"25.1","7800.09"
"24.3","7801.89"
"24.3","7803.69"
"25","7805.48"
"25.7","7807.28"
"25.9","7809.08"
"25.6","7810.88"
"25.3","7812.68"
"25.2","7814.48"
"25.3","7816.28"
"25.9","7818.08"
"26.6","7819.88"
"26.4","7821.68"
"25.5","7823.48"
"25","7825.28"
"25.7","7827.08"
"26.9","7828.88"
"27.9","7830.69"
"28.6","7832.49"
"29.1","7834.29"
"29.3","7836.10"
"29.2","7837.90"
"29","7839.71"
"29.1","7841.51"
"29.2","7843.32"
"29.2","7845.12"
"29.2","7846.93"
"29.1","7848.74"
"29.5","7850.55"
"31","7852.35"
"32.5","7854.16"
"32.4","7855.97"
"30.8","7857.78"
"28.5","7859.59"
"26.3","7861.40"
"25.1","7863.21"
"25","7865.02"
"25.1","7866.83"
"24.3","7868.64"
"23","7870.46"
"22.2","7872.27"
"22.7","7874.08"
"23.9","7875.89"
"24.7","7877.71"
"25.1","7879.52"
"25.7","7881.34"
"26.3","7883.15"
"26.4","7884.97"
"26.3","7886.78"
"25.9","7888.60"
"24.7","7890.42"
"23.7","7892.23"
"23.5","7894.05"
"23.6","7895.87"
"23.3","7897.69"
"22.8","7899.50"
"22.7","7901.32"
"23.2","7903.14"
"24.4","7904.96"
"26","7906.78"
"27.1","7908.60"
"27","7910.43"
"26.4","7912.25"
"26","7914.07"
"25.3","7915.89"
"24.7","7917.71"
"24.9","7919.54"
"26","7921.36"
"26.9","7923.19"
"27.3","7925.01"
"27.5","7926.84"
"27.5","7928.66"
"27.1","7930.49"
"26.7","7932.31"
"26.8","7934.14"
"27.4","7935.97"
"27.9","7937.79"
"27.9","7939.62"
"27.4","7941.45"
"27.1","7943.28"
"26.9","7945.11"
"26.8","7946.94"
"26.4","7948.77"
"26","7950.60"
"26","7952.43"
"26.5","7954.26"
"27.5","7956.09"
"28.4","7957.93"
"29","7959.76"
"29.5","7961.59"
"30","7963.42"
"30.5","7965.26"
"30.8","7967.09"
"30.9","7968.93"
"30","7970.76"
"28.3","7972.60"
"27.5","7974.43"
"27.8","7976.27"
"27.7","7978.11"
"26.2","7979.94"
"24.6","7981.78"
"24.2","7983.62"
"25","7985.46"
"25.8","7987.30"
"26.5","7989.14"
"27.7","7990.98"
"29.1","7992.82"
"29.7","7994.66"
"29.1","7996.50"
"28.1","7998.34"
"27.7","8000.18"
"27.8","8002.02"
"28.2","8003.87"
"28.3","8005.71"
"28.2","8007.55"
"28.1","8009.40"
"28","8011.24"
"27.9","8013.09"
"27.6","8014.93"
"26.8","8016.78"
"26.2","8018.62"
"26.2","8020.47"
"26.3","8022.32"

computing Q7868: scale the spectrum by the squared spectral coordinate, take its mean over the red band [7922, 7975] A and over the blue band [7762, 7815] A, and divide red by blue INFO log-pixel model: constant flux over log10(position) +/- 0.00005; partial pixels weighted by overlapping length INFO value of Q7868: 1.04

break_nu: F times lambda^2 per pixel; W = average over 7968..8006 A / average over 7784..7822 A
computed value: 1.11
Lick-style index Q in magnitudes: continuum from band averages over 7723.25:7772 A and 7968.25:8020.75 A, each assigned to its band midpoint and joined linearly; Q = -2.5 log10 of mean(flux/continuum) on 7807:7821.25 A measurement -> 0.10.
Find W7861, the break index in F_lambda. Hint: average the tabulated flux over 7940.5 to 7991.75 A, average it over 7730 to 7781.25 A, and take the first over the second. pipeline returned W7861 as 1.0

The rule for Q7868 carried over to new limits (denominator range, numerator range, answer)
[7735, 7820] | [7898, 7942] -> 0.98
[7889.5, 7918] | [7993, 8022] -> 1.16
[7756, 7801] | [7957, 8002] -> 1.03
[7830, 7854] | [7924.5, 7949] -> 0.95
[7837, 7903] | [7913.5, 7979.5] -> 1.06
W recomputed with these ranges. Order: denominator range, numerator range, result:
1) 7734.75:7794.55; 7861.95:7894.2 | 0.89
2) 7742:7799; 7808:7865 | 1.00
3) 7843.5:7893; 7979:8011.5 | 1.06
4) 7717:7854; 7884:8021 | 1.00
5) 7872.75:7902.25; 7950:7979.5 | 1.19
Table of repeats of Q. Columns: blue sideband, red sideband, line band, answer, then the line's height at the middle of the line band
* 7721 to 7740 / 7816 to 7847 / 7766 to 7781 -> -0.06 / 28.9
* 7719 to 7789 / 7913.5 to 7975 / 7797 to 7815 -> 0.13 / 28.5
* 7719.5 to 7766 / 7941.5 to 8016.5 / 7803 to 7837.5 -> 0.08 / 28.3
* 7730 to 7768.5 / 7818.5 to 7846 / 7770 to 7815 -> 0.01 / 27.8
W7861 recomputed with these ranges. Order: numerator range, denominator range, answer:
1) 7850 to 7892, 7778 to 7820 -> 0.98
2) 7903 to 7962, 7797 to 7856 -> 0.98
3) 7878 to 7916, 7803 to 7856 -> 0.91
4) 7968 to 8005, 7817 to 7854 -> 0.98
